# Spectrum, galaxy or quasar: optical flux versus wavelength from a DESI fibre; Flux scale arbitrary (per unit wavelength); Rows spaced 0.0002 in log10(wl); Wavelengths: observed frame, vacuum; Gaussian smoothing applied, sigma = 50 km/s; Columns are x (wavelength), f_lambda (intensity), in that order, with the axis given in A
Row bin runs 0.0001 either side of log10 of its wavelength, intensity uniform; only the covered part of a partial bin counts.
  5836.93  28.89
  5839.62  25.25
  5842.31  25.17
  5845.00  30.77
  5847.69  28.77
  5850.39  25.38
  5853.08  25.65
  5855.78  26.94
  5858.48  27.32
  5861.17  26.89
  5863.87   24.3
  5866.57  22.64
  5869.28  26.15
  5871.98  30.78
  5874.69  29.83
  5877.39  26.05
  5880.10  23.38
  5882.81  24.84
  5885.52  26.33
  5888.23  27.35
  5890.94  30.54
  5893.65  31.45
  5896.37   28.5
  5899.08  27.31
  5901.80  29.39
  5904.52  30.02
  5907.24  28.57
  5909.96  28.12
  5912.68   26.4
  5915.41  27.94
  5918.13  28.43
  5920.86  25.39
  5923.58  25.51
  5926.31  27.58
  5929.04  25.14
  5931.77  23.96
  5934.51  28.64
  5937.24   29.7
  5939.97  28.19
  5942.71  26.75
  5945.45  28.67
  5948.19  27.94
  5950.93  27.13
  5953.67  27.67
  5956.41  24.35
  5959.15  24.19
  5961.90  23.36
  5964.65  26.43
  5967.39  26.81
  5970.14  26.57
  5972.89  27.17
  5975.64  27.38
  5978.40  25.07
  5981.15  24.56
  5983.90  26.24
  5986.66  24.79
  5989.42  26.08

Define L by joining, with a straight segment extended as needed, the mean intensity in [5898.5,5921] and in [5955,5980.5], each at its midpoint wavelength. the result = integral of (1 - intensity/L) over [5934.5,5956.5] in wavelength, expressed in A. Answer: -1.0 A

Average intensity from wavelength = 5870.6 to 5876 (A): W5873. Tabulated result 30.3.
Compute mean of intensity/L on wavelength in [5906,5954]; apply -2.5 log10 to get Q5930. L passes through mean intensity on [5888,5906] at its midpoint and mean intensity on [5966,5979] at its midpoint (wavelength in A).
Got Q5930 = 0.034 mag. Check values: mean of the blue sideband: 29.3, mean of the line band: 27.3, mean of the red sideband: 26.7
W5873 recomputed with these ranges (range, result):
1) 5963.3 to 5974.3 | 26.8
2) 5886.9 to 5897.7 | 29.5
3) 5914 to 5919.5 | 28.1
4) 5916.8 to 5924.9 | 26.5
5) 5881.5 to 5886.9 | 25.6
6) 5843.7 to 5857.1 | 27.5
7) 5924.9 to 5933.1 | 25.6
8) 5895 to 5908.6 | 28.8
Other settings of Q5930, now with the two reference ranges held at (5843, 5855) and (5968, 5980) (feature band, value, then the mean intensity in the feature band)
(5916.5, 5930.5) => 0.02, 26.4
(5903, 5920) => -0.05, 28.2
